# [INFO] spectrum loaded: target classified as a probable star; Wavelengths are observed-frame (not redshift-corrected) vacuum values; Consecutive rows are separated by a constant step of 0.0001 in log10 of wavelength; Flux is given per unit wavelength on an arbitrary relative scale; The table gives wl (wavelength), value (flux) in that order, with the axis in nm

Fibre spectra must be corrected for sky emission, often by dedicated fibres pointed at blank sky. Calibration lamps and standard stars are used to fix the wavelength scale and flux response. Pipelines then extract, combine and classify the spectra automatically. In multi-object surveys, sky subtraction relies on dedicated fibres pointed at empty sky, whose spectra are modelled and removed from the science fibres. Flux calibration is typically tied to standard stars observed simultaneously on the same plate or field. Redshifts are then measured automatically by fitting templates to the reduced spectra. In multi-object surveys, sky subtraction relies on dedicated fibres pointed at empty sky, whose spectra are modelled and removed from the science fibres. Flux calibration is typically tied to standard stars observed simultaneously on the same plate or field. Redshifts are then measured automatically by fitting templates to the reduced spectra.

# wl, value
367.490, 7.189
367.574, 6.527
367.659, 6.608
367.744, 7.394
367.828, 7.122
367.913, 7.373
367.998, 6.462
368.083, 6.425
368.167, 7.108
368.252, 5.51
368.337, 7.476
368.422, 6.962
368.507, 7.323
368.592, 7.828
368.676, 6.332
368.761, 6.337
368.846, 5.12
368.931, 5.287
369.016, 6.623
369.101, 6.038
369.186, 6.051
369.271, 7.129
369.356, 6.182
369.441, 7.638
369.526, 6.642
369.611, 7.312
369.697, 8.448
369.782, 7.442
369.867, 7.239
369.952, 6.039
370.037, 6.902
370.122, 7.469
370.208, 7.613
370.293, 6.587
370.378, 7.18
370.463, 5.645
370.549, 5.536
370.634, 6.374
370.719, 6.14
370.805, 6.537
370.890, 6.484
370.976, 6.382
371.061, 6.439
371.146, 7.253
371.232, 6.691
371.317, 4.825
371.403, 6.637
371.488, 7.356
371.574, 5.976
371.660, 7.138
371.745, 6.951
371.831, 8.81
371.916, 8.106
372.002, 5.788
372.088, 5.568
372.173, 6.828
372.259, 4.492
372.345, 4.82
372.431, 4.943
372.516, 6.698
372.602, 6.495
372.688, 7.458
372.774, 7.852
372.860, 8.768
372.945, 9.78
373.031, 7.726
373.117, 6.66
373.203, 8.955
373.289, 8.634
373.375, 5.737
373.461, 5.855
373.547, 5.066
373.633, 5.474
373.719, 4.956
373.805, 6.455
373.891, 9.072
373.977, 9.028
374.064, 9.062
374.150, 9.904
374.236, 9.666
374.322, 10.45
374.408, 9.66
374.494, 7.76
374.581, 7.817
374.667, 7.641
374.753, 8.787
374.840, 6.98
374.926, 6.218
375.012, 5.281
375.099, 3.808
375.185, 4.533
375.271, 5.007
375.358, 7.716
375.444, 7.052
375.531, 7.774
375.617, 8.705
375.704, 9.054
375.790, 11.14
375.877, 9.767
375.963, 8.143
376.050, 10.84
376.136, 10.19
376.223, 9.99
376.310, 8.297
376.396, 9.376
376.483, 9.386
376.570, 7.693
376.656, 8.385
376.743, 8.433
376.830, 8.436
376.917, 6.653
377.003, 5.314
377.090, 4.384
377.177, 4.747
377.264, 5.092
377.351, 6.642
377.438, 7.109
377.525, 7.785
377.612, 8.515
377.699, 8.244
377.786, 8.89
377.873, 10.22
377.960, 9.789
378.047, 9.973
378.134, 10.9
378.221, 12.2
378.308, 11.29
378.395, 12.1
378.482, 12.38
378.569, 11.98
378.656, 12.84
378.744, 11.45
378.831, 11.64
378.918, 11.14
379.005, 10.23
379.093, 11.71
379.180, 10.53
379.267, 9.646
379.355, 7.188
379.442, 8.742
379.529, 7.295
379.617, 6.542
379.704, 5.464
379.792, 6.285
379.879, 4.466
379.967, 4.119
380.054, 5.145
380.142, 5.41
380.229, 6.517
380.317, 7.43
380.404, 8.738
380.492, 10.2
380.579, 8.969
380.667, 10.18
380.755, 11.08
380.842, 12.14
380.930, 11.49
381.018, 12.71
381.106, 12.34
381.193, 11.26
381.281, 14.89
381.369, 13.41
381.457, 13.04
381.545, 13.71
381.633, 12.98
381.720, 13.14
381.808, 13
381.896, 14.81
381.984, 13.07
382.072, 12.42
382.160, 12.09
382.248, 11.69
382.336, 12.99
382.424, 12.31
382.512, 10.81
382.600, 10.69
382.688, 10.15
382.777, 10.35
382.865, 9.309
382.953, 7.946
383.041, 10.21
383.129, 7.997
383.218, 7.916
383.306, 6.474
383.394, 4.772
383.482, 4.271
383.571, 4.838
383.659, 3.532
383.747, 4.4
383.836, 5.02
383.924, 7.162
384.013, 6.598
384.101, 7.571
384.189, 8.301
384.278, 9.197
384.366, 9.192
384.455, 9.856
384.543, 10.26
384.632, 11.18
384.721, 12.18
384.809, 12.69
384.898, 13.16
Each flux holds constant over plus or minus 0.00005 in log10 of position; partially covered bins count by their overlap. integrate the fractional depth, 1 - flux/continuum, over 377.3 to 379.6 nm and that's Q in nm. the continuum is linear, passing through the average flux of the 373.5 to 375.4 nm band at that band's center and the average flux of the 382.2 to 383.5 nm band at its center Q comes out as -0.48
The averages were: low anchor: 7.28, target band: 9.96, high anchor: 9.3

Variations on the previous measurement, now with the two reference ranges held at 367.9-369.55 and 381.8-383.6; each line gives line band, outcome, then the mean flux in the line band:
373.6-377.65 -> 0.22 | 7.75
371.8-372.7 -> 0.14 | 6.3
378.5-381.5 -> -0.12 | 9.62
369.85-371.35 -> 0.11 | 6.52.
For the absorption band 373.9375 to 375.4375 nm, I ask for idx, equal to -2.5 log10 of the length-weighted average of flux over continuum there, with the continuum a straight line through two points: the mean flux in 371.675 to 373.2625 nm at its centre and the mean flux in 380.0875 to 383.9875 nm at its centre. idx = 0.015 mag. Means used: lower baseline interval 7.06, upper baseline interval 9.92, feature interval 7.59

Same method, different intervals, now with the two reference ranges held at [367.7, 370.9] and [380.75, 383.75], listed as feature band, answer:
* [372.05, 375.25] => 0.125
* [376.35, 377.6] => 0.252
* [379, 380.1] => 0.303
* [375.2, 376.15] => 0.017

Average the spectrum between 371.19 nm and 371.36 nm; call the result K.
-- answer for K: 5.76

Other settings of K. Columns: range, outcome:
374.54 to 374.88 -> 7.81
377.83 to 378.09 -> 10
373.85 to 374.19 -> 9.24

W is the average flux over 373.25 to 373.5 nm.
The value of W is 6.72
